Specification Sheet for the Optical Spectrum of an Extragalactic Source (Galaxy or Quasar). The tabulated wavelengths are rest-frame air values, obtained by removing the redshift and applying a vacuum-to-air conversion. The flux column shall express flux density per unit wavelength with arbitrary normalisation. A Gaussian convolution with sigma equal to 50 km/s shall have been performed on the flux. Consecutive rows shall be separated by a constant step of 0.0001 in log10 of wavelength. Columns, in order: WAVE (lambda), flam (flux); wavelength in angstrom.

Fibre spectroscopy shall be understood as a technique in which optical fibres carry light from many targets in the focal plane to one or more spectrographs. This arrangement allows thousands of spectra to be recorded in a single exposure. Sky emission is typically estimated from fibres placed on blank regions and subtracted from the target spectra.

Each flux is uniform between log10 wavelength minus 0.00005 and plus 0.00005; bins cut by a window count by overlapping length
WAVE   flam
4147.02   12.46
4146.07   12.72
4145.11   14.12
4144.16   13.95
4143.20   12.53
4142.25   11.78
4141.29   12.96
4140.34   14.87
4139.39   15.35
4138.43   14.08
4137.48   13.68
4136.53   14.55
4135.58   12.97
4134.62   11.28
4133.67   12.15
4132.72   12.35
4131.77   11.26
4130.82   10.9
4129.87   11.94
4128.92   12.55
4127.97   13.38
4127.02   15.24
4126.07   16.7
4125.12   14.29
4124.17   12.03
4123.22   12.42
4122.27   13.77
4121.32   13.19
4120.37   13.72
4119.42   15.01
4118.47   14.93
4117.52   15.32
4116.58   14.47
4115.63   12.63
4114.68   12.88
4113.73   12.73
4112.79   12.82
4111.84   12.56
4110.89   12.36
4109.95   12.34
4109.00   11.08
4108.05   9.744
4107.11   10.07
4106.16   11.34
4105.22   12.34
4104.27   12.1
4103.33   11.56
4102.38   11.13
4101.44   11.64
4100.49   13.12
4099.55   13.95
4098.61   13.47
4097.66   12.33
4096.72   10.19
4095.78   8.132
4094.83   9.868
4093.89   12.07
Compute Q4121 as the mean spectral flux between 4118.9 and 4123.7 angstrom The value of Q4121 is 13.6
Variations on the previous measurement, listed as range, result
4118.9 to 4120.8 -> 14.4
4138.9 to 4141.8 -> 14.3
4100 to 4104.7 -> 11.9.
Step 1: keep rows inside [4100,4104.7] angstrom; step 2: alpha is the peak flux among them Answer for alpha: 13.12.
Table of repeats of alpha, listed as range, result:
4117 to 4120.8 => 15.32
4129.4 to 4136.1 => 12.97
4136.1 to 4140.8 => 15.35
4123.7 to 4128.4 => 16.7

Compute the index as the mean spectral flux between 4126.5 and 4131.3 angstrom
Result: 12.8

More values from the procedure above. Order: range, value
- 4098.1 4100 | 13.7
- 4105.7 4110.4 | 10.9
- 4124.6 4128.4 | 14.9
